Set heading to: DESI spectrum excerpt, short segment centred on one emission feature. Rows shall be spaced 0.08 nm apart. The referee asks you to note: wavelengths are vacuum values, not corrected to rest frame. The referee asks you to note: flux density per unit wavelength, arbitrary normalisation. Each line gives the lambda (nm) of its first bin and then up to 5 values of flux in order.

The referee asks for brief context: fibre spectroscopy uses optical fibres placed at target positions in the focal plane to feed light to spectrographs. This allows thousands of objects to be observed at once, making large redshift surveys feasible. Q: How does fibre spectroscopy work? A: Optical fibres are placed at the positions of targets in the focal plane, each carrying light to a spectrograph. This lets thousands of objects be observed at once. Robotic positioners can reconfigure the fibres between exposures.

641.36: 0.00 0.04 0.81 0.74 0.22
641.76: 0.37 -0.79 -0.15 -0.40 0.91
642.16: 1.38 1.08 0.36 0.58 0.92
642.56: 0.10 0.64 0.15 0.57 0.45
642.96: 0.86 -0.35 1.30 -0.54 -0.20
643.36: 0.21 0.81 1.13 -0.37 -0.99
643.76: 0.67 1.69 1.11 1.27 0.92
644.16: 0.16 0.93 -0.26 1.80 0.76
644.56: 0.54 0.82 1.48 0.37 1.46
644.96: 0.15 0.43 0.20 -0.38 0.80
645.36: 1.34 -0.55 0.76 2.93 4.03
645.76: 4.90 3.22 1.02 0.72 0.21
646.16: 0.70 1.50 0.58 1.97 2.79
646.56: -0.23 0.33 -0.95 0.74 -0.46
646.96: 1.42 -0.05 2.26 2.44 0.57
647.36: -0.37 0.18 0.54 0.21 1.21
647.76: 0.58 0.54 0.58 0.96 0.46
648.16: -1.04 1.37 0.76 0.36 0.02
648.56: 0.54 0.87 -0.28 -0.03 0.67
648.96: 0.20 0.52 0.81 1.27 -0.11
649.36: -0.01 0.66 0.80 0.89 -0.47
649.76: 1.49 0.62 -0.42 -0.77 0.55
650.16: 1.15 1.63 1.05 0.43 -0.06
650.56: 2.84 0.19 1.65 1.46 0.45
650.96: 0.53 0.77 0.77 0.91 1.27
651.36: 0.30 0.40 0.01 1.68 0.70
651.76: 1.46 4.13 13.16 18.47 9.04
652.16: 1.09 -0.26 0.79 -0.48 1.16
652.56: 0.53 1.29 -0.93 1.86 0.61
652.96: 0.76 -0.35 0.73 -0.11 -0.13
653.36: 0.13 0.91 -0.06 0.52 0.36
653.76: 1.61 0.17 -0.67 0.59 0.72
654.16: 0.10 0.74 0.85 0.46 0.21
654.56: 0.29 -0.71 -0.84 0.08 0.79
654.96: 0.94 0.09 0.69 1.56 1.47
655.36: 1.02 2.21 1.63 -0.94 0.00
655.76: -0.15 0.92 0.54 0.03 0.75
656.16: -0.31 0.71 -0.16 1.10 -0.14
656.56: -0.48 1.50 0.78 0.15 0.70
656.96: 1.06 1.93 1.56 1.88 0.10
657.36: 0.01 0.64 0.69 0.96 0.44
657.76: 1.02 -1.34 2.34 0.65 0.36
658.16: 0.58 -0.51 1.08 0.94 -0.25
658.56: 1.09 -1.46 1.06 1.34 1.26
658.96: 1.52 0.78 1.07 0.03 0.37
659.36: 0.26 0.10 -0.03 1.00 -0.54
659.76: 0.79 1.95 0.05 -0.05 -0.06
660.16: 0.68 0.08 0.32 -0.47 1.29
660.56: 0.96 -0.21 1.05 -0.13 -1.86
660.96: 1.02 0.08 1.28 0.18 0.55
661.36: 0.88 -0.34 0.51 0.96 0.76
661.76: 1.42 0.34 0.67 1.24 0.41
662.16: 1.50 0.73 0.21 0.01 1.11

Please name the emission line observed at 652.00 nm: [O III] 5007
